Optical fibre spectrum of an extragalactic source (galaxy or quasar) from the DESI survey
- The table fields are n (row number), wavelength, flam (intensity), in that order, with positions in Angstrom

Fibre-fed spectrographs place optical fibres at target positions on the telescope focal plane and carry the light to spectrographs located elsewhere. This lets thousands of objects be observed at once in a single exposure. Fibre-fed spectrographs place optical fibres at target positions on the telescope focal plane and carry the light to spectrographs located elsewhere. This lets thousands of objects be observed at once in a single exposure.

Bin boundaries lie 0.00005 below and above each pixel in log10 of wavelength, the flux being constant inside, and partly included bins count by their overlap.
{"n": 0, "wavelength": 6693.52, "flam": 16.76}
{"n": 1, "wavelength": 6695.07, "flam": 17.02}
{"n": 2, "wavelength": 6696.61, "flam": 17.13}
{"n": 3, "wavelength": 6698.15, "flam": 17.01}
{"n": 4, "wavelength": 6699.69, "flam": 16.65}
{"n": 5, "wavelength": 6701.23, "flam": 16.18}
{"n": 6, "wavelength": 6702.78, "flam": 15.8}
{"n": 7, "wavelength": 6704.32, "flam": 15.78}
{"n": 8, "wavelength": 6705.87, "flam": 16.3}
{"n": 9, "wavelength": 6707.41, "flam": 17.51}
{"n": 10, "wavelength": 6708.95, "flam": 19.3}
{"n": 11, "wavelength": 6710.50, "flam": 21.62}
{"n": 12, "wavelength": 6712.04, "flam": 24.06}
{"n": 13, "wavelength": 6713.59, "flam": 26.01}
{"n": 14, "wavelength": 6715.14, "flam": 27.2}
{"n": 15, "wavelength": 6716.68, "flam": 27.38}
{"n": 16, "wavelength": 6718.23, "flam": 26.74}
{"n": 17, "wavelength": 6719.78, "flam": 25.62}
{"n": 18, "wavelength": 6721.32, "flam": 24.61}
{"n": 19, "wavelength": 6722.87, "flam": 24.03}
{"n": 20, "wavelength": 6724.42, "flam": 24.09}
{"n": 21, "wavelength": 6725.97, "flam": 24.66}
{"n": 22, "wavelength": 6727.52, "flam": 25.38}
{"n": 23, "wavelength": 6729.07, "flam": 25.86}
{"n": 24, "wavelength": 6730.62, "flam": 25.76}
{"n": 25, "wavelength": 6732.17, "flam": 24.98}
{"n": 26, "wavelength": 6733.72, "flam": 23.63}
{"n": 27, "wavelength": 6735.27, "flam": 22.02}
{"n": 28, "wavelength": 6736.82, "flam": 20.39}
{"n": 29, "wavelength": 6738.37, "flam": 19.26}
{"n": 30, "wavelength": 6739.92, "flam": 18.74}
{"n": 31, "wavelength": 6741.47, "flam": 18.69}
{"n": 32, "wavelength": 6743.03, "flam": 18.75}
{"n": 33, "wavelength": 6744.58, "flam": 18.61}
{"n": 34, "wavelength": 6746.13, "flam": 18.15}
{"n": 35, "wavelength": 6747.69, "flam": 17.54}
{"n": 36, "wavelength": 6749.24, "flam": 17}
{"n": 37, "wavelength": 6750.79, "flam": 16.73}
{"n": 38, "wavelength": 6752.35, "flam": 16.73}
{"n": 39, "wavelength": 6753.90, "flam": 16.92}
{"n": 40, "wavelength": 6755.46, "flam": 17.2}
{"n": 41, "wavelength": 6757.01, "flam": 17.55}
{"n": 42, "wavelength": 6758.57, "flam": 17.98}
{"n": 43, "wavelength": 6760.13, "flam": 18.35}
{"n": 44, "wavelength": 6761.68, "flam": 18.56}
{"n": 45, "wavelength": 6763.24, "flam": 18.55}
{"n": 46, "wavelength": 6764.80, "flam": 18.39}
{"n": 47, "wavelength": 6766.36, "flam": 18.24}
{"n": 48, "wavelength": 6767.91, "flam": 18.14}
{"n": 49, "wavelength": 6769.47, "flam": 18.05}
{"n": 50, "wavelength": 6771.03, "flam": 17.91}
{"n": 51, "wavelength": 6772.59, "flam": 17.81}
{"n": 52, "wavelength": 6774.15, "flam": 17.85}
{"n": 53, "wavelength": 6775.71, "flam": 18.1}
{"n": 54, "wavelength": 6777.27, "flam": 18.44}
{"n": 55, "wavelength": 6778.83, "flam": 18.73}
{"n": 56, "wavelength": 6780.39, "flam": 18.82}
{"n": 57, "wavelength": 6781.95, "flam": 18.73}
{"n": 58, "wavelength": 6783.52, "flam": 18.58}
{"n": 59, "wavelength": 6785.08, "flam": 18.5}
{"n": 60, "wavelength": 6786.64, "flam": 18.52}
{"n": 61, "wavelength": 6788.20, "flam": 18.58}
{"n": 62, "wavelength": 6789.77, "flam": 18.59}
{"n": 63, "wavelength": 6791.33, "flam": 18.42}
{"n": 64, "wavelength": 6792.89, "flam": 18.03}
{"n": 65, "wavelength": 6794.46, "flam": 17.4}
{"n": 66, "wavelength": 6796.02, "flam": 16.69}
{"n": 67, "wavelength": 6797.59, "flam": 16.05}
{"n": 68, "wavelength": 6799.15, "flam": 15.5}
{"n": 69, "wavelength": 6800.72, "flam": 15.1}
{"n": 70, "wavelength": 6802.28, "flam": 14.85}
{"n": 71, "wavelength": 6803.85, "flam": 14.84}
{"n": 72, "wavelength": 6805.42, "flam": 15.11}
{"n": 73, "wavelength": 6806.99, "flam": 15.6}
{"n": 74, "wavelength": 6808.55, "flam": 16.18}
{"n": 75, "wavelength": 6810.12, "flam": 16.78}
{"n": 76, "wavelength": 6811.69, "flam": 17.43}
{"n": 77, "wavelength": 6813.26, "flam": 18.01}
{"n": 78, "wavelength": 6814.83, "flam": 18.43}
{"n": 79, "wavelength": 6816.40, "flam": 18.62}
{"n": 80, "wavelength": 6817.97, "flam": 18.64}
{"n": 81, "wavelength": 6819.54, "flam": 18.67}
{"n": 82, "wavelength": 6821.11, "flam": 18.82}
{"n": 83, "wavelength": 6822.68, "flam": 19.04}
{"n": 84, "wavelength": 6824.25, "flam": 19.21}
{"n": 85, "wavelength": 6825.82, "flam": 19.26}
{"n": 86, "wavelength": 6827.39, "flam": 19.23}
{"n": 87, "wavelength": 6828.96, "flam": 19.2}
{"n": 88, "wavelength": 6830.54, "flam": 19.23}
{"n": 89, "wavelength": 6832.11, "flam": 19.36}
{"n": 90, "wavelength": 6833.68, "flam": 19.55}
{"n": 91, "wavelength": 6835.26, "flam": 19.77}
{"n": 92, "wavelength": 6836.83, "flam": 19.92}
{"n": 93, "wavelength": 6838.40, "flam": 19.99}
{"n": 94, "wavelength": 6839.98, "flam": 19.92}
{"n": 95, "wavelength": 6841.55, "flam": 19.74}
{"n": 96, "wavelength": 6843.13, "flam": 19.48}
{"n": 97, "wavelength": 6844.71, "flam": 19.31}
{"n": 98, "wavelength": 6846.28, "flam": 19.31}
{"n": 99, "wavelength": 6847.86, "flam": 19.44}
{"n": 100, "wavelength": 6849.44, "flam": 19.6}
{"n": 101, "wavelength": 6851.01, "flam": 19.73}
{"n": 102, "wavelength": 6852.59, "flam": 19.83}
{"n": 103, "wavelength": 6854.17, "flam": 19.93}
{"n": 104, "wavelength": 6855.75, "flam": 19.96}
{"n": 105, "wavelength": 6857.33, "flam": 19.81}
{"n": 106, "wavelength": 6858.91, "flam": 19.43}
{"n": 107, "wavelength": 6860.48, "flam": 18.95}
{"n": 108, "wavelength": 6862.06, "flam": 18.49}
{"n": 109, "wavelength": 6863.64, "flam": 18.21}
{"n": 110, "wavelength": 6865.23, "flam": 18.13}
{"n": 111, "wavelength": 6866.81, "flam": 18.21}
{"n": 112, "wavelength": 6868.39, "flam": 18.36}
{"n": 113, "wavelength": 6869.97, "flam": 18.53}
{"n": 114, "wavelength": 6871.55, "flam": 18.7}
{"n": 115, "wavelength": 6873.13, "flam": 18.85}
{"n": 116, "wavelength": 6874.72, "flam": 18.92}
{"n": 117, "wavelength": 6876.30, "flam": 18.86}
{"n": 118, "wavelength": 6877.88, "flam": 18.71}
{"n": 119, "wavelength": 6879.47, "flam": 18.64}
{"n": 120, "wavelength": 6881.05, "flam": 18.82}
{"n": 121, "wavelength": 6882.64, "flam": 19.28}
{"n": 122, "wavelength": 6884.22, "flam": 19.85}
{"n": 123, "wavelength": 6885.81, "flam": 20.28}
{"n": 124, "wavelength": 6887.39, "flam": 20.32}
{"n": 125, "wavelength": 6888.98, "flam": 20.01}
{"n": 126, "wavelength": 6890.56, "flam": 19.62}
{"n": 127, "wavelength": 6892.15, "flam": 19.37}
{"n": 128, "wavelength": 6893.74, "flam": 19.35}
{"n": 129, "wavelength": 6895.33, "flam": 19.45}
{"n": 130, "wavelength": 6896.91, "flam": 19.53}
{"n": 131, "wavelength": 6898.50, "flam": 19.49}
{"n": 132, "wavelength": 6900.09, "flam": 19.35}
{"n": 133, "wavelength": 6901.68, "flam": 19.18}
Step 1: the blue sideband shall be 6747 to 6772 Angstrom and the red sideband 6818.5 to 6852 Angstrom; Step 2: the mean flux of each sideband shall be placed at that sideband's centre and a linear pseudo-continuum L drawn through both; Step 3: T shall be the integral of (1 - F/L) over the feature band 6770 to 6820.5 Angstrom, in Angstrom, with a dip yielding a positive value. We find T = 2.8 Angstrom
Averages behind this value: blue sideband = 17.7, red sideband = 19.4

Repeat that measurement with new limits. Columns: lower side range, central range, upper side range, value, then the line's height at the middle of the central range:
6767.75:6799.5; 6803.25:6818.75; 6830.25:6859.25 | 1.5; 18.7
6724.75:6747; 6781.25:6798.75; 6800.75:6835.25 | 1.2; 19.2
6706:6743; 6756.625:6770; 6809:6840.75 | 2.0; 21.5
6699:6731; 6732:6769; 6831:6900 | 5.1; 21.7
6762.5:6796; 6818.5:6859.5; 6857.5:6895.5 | -1.6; 18.8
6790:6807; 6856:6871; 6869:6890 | -0.1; 18.6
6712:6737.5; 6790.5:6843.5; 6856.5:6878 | 7.2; 20.9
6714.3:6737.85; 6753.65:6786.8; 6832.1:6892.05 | 6.9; 23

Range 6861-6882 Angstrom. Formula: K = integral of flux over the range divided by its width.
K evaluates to 18.6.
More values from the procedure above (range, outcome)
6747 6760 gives 17.3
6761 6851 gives 18.2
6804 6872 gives 18.8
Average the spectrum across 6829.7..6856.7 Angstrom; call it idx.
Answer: 19.6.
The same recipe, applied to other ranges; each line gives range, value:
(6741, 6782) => 18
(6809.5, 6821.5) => 18.2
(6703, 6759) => 21.2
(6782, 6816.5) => 17.1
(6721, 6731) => 24.9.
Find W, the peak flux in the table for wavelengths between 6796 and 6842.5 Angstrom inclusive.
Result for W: 19.99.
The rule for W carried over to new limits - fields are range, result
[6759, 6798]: 18.82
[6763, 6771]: 18.55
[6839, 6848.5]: 19.92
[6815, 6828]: 19.26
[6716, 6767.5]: 27.38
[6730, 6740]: 25.76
